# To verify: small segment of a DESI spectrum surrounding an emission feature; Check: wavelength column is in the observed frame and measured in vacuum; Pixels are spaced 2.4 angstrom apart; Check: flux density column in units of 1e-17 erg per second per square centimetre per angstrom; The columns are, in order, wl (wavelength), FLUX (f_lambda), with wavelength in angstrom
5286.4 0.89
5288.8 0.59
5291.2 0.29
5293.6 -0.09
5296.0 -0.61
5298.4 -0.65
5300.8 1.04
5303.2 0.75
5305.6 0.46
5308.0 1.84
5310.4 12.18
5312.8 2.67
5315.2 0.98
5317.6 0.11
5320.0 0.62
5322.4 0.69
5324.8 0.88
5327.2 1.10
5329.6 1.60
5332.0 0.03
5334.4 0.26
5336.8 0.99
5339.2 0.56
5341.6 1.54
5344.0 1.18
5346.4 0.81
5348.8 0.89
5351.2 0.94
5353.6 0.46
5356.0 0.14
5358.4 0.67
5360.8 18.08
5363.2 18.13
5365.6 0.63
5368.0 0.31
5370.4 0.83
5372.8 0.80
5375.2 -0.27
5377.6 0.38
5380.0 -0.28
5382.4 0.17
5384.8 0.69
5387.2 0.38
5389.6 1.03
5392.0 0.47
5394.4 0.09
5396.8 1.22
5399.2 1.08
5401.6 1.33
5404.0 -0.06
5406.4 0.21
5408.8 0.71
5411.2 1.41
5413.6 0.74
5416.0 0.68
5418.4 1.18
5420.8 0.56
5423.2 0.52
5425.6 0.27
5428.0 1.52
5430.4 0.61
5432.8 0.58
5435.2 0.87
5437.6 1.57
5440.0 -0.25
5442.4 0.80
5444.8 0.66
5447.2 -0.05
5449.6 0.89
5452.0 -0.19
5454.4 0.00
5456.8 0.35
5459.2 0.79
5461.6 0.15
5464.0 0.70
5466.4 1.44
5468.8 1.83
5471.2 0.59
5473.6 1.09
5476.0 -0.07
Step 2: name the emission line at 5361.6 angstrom [O III]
